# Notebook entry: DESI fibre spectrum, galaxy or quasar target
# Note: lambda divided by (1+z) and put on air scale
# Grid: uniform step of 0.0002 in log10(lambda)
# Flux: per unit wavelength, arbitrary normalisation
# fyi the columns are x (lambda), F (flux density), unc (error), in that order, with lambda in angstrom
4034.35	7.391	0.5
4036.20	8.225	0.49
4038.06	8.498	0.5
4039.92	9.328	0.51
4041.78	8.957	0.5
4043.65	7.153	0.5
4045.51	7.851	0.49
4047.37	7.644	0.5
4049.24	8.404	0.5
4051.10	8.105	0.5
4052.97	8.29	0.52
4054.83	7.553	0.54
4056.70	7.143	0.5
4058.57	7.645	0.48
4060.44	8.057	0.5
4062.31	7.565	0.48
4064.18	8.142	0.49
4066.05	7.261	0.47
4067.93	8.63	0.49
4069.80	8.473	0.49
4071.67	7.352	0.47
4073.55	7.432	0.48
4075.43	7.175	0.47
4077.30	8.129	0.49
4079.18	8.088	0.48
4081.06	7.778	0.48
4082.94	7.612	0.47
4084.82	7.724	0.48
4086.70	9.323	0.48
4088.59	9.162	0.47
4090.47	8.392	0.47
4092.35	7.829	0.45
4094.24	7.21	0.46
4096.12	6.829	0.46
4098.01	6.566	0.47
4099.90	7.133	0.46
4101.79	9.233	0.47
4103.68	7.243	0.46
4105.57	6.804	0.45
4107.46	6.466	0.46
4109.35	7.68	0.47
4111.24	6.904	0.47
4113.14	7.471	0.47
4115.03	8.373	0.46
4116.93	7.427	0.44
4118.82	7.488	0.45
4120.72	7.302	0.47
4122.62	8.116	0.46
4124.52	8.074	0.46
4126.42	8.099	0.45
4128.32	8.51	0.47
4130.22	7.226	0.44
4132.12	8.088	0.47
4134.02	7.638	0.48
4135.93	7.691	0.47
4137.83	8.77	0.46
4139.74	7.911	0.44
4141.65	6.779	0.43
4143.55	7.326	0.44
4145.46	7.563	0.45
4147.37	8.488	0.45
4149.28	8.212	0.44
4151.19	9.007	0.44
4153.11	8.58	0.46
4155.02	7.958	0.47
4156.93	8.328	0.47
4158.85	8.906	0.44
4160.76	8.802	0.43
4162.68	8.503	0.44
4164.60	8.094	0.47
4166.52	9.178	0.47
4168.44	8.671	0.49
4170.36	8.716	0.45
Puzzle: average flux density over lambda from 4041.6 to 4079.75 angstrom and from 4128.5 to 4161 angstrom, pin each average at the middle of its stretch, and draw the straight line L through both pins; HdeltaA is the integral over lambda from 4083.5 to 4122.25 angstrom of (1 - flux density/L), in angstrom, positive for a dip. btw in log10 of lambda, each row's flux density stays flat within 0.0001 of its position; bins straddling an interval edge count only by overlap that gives 1.6 angstrom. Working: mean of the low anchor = 7.84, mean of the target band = 7.63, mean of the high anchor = 8.07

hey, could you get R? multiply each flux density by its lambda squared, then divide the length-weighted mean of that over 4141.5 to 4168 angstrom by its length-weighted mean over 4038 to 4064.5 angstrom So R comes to 1.1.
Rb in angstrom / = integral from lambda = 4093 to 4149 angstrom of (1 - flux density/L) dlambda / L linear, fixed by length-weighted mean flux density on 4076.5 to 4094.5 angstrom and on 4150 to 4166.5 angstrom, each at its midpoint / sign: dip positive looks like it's 5.0 angstrom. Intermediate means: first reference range 8.16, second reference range 8.55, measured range 7.61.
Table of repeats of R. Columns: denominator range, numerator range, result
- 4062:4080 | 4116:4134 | 1.02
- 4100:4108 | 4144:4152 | 1.13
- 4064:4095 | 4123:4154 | 1.03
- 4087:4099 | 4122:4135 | 1.05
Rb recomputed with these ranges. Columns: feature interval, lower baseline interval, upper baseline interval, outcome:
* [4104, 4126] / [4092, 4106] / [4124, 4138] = 0.6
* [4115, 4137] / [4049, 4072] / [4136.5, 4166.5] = 0.9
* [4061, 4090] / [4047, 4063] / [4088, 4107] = -1.1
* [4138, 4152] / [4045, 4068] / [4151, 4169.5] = 0.9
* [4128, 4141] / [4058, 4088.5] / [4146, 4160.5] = 0.7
